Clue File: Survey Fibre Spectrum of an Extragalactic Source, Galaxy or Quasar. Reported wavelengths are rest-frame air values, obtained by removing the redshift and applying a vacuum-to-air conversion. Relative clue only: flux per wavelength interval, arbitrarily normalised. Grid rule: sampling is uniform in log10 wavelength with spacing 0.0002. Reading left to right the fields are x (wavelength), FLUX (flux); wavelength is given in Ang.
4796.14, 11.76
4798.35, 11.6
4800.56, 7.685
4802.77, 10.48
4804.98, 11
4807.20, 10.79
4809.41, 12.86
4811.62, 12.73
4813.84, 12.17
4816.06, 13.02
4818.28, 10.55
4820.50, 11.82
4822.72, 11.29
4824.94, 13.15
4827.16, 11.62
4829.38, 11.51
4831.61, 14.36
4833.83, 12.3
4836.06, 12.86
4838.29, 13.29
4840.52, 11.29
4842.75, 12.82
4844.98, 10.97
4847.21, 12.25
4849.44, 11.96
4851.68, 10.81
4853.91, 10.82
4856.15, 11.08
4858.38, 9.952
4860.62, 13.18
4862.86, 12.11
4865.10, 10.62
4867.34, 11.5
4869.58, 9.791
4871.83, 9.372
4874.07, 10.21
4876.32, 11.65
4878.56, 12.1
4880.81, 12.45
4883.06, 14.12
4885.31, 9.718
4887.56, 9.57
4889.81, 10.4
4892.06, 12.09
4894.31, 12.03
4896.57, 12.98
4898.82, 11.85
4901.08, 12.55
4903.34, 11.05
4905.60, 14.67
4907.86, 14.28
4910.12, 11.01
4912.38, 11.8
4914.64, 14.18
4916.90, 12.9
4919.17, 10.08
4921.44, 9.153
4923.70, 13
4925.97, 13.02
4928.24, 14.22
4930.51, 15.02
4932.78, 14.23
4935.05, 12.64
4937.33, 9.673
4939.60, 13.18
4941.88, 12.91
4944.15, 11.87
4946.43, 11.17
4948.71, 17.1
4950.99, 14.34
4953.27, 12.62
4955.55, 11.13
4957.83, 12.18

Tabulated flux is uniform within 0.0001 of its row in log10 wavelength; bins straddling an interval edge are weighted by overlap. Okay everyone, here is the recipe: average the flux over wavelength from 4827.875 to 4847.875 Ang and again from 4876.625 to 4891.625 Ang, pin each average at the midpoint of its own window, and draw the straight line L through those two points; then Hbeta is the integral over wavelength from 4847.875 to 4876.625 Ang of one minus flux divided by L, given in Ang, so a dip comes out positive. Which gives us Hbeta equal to 2.1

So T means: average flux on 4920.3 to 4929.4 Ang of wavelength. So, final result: 12.4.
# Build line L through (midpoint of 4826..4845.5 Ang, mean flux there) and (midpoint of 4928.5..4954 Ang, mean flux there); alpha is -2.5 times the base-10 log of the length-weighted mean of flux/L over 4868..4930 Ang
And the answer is 0.09 mag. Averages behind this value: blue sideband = 12.4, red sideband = 13.2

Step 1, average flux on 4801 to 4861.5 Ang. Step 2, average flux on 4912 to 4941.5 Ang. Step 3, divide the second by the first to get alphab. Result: 1.06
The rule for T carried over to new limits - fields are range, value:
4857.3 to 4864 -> 11.7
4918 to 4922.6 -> 9.66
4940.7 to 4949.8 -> 13.2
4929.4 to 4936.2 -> 13.9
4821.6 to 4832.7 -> 12.4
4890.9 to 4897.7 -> 12.4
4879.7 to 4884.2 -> 13.3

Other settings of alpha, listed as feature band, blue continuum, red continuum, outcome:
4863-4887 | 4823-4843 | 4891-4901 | 0.111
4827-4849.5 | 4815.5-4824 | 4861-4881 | -0.083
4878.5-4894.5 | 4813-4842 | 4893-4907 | 0.090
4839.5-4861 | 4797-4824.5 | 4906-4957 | 0.034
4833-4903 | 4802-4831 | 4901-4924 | 0.043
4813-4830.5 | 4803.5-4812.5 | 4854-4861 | -0.027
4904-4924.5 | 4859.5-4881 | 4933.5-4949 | -0.029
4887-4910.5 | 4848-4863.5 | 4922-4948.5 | 0.007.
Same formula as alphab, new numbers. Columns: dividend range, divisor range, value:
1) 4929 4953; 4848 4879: 1.19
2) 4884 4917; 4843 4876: 1.09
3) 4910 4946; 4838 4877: 1.10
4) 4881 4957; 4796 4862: 1.06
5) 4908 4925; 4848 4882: 1.06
